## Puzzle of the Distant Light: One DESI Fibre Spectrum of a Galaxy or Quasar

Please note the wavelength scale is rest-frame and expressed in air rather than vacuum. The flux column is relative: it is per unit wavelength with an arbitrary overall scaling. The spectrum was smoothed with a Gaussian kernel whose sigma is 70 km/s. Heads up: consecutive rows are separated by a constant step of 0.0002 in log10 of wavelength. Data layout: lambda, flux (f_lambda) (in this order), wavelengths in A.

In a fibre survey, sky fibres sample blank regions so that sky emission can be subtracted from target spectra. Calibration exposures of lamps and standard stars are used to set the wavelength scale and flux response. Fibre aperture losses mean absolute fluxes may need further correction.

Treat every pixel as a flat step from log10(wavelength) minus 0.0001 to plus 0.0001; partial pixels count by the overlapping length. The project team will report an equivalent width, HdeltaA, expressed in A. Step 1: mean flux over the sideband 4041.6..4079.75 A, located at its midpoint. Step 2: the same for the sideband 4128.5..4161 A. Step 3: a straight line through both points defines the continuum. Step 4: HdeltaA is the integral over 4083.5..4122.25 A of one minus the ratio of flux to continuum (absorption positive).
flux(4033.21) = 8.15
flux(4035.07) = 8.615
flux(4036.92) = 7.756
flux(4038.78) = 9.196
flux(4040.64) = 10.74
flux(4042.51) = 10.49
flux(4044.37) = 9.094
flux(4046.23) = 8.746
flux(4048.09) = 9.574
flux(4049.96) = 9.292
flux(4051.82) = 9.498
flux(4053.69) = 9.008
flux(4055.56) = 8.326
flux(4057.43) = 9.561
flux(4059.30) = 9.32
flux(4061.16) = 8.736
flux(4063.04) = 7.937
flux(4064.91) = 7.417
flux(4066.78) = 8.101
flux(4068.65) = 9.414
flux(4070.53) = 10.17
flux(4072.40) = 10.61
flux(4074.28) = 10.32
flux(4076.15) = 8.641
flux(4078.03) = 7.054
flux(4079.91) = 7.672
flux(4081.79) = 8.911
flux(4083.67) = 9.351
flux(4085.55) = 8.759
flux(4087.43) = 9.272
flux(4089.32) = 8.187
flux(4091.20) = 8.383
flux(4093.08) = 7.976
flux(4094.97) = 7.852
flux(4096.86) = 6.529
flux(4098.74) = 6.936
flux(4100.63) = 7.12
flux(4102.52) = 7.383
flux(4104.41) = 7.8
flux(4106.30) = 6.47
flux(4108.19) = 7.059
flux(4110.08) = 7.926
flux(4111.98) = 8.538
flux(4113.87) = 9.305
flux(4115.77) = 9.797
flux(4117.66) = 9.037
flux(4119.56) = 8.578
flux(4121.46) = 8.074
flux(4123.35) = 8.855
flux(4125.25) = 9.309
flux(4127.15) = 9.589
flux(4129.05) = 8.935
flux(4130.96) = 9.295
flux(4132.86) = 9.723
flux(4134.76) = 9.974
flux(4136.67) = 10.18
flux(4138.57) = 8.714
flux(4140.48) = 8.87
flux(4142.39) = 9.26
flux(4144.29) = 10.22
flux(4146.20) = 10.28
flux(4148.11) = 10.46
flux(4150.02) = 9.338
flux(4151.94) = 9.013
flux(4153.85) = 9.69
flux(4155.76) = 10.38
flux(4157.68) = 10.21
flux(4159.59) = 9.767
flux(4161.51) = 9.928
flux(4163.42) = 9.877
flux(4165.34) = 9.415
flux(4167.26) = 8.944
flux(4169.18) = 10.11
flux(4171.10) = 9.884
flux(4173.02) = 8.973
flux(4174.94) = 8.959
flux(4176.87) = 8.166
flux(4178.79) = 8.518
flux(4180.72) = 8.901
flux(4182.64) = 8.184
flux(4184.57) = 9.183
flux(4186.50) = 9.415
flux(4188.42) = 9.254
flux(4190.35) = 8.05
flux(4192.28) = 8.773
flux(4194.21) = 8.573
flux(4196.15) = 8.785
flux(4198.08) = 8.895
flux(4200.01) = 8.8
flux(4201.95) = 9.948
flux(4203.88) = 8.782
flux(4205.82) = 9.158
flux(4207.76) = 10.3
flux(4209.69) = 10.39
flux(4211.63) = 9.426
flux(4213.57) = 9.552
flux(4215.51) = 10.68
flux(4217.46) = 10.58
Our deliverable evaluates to 5.3 A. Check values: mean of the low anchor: 9.04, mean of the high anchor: 9.68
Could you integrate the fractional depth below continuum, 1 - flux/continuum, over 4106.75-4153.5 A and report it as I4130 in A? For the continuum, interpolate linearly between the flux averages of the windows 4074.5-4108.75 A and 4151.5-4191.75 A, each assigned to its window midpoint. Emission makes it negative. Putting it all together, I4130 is -3.18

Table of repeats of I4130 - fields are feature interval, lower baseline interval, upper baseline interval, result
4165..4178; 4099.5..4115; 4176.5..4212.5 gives -0.7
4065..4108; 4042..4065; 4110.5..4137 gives 3.9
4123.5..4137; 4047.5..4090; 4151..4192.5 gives -0.6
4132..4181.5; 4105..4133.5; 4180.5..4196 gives -4.5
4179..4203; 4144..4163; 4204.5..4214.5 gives 2.2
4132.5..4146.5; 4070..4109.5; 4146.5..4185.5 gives -1.0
